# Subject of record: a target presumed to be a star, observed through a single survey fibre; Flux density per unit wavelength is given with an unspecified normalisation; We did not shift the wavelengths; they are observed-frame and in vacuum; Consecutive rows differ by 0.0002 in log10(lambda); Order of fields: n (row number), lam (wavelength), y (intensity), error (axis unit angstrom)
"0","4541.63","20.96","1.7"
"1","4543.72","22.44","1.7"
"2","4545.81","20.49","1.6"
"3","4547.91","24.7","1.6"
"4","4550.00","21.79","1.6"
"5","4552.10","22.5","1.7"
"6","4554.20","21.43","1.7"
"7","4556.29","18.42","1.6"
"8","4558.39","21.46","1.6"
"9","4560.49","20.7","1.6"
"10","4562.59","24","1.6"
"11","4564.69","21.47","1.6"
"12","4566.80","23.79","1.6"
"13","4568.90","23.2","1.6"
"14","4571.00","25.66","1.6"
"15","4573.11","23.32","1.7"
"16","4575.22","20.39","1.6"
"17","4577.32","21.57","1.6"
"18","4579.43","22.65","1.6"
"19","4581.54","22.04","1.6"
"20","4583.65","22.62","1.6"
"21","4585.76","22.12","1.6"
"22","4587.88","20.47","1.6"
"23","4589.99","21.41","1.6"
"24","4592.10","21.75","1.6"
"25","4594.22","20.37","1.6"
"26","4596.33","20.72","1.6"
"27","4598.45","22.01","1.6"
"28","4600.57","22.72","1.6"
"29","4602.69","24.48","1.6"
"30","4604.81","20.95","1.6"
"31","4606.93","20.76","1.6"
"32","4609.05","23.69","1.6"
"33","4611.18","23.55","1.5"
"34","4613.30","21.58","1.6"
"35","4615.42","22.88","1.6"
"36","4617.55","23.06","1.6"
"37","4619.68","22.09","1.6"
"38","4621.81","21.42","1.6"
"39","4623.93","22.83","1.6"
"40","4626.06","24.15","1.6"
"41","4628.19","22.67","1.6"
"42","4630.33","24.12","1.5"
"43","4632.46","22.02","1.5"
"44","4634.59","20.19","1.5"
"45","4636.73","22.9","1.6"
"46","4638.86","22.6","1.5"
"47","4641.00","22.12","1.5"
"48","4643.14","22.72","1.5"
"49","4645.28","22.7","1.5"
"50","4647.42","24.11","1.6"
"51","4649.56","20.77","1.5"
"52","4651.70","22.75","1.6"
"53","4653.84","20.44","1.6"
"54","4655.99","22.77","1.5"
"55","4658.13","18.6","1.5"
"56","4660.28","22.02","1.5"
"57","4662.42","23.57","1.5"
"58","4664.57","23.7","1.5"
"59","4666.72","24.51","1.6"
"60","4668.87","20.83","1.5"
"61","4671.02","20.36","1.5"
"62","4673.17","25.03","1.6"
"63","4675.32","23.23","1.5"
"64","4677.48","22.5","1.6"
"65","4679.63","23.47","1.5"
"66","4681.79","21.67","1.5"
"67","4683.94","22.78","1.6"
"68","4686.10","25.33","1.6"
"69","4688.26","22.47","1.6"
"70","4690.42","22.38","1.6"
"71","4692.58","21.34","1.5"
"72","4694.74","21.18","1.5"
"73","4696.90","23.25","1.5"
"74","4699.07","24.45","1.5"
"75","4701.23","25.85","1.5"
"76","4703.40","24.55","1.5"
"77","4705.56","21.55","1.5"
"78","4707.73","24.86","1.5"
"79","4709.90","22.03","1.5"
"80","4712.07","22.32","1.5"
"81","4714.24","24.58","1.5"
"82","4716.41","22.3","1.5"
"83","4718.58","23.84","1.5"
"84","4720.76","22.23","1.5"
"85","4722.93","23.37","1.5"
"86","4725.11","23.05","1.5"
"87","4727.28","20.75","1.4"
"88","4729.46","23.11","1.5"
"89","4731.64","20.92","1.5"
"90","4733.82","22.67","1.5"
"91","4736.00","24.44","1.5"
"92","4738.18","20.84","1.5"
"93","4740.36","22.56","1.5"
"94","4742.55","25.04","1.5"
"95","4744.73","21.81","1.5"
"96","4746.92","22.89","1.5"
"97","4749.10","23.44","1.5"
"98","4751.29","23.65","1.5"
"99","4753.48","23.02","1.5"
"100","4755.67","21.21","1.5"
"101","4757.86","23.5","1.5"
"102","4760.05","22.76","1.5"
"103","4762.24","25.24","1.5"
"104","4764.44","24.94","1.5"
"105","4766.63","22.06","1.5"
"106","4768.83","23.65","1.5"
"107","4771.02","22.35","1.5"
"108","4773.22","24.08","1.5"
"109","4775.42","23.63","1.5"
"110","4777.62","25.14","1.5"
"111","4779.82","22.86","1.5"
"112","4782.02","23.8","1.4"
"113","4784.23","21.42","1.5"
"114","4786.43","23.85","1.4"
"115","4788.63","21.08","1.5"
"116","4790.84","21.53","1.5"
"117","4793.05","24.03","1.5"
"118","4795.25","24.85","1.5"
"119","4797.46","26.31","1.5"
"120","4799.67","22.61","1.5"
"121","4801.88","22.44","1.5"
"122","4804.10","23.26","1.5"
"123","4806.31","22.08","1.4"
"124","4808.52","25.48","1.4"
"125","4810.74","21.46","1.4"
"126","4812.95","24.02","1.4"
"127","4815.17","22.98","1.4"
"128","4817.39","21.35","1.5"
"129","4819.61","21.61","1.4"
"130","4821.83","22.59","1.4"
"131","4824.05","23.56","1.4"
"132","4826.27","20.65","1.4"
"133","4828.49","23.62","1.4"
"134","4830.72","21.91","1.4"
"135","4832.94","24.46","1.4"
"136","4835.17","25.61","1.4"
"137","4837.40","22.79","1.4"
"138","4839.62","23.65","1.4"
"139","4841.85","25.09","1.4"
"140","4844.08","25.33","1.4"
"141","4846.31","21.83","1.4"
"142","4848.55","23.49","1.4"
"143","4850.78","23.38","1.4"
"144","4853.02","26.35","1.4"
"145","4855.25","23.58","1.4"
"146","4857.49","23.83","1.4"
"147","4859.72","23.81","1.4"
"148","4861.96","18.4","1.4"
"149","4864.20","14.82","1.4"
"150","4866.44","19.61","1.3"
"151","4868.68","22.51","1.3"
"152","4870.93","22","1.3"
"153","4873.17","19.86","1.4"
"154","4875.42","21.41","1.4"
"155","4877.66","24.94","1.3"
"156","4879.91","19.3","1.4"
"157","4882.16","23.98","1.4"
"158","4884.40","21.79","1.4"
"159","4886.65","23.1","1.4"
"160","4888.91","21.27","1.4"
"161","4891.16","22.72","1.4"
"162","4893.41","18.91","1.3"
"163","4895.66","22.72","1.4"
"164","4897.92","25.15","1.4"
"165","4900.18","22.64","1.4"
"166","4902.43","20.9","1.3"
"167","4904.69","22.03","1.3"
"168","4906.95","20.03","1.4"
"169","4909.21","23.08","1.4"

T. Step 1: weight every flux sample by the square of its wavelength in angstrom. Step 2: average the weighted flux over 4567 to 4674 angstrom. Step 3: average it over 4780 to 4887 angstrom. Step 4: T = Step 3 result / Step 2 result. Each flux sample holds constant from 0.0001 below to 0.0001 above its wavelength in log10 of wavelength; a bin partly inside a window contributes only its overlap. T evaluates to 1.11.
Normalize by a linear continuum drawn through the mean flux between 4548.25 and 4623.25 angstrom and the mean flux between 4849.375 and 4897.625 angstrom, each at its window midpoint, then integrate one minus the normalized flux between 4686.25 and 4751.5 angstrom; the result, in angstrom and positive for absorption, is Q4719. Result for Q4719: -2.77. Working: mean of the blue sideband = 22.1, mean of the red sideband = 21.9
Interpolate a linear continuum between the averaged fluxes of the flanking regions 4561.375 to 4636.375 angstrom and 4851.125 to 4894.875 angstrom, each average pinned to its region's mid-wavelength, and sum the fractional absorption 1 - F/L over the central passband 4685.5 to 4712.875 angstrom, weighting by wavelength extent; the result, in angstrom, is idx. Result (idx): -1.28 angstrom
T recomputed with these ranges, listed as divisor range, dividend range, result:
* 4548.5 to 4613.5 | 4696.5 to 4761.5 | 1.11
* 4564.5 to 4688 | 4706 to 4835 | 1.09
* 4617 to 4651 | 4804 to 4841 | 1.11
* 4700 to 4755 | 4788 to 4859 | 1.06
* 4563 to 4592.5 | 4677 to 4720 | 1.09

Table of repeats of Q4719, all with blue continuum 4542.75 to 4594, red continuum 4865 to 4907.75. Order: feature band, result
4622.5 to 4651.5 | -0.77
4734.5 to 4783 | -3.11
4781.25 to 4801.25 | -1.25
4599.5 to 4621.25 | -0.51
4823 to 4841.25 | -1.24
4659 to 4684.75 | -0.93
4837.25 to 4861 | -2.29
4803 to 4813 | -0.60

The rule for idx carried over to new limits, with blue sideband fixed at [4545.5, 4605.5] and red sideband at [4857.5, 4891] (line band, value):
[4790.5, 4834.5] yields -3.29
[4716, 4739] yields -0.88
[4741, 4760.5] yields -1.26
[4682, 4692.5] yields -0.55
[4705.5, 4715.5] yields -0.68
